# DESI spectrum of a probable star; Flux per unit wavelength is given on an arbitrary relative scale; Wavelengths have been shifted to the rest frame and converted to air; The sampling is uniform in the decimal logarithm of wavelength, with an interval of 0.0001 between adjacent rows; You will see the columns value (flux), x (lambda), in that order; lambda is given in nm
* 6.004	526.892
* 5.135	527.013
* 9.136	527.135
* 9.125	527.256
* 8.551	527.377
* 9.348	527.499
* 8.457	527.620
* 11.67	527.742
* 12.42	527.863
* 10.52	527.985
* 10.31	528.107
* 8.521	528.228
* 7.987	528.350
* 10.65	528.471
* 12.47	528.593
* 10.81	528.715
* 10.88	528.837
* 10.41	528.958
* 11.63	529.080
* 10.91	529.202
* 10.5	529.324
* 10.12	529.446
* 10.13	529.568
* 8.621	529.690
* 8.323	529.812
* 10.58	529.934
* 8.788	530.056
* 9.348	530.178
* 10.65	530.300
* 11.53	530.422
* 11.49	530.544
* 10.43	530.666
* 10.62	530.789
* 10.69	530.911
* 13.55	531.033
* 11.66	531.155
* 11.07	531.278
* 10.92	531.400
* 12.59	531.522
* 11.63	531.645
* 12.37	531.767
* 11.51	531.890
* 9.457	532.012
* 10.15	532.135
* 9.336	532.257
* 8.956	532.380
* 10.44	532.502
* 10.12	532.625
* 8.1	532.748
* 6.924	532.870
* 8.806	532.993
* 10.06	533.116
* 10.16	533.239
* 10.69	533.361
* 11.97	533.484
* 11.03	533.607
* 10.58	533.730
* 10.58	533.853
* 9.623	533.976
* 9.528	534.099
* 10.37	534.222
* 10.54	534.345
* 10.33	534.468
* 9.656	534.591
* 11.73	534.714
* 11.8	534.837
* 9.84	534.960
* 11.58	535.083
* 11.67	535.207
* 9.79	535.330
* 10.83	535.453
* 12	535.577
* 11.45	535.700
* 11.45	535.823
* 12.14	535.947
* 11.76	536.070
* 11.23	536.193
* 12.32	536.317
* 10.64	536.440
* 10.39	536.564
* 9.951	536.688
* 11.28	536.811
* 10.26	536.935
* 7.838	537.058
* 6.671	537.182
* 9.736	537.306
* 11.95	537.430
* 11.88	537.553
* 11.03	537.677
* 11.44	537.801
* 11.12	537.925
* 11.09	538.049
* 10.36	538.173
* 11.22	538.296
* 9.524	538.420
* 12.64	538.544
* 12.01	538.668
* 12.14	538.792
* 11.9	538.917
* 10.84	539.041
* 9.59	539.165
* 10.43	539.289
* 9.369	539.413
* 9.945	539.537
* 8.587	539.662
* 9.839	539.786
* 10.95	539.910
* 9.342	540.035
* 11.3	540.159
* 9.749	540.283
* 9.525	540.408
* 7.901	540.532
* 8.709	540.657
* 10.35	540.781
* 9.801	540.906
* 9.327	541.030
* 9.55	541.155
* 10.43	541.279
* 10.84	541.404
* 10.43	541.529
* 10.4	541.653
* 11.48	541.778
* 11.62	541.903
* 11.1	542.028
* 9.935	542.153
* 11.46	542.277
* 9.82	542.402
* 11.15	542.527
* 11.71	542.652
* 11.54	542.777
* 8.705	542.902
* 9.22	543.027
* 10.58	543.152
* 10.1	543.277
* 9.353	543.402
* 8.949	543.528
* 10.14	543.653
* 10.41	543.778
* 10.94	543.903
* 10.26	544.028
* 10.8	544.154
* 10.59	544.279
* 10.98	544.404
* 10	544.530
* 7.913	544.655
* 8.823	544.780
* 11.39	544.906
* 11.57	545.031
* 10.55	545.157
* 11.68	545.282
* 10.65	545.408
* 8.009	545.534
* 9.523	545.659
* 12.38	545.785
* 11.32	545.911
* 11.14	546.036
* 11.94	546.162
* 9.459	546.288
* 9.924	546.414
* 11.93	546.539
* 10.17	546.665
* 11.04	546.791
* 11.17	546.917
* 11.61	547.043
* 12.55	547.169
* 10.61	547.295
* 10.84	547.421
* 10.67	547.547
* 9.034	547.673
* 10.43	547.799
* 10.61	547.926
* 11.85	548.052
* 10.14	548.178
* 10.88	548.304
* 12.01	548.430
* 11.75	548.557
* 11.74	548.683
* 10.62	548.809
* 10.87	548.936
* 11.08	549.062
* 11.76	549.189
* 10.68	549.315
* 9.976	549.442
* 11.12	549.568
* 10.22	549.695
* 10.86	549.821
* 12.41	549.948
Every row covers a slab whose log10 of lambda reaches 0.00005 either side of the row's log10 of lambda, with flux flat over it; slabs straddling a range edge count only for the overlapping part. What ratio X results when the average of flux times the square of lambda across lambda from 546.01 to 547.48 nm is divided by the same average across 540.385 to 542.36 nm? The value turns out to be 1.10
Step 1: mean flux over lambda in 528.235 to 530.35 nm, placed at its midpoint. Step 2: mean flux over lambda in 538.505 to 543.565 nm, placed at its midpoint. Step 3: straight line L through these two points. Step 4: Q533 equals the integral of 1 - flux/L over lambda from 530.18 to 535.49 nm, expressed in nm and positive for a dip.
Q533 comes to -0.21 nm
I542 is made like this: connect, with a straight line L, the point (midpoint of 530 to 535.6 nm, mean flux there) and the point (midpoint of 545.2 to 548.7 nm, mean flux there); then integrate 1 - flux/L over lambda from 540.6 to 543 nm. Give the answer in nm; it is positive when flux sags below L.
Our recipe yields 0.07 nm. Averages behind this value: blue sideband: 10.5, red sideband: 10.9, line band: 10.4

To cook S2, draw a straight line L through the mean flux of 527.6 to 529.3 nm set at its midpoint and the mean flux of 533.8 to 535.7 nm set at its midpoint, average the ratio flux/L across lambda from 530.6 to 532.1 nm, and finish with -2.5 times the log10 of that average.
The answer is -0.07 mag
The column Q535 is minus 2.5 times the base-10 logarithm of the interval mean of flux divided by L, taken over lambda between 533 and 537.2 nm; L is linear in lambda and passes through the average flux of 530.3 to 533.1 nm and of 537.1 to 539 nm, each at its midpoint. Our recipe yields 0.01 mag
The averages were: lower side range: 10.6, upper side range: 10.9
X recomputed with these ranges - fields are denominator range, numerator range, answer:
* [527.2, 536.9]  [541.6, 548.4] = 1.06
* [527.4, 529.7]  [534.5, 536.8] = 1.10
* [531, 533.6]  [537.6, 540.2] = 1.05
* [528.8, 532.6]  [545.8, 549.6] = 1.10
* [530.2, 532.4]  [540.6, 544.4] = 0.98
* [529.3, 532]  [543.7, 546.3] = 1.03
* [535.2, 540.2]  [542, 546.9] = 1.00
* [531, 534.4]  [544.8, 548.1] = 1.09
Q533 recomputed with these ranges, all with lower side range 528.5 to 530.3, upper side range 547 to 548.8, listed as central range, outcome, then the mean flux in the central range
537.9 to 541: 0.108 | 10.3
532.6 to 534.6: 0.094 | 9.95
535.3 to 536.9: -0.097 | 11.2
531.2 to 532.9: 0.008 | 10.3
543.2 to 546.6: 0.160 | 10.4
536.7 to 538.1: 0.030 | 10.4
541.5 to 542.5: -0.001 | 10.8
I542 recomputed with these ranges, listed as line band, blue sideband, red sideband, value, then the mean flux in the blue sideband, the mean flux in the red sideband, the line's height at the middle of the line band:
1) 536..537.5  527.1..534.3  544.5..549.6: 0.018 nm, 10.3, 10.8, 10.5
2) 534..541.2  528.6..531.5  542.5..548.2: 0.053 nm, 10.7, 10.5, 10.6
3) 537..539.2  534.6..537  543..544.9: 0.012 nm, 11.1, 9.99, 10.8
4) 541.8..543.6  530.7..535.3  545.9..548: 0.060 nm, 10.6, 10.8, 10.8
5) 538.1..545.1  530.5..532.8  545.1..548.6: 0.333 nm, 10.8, 10.8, 10.8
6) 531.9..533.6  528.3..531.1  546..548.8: 0.136 nm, 10.5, 11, 10.6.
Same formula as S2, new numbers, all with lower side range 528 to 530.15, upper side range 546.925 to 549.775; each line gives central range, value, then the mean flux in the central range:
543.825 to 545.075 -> 0.05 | 10.3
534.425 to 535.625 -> -0.06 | 10.9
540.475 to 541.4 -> 0.12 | 9.53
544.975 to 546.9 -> 0.01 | 10.8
